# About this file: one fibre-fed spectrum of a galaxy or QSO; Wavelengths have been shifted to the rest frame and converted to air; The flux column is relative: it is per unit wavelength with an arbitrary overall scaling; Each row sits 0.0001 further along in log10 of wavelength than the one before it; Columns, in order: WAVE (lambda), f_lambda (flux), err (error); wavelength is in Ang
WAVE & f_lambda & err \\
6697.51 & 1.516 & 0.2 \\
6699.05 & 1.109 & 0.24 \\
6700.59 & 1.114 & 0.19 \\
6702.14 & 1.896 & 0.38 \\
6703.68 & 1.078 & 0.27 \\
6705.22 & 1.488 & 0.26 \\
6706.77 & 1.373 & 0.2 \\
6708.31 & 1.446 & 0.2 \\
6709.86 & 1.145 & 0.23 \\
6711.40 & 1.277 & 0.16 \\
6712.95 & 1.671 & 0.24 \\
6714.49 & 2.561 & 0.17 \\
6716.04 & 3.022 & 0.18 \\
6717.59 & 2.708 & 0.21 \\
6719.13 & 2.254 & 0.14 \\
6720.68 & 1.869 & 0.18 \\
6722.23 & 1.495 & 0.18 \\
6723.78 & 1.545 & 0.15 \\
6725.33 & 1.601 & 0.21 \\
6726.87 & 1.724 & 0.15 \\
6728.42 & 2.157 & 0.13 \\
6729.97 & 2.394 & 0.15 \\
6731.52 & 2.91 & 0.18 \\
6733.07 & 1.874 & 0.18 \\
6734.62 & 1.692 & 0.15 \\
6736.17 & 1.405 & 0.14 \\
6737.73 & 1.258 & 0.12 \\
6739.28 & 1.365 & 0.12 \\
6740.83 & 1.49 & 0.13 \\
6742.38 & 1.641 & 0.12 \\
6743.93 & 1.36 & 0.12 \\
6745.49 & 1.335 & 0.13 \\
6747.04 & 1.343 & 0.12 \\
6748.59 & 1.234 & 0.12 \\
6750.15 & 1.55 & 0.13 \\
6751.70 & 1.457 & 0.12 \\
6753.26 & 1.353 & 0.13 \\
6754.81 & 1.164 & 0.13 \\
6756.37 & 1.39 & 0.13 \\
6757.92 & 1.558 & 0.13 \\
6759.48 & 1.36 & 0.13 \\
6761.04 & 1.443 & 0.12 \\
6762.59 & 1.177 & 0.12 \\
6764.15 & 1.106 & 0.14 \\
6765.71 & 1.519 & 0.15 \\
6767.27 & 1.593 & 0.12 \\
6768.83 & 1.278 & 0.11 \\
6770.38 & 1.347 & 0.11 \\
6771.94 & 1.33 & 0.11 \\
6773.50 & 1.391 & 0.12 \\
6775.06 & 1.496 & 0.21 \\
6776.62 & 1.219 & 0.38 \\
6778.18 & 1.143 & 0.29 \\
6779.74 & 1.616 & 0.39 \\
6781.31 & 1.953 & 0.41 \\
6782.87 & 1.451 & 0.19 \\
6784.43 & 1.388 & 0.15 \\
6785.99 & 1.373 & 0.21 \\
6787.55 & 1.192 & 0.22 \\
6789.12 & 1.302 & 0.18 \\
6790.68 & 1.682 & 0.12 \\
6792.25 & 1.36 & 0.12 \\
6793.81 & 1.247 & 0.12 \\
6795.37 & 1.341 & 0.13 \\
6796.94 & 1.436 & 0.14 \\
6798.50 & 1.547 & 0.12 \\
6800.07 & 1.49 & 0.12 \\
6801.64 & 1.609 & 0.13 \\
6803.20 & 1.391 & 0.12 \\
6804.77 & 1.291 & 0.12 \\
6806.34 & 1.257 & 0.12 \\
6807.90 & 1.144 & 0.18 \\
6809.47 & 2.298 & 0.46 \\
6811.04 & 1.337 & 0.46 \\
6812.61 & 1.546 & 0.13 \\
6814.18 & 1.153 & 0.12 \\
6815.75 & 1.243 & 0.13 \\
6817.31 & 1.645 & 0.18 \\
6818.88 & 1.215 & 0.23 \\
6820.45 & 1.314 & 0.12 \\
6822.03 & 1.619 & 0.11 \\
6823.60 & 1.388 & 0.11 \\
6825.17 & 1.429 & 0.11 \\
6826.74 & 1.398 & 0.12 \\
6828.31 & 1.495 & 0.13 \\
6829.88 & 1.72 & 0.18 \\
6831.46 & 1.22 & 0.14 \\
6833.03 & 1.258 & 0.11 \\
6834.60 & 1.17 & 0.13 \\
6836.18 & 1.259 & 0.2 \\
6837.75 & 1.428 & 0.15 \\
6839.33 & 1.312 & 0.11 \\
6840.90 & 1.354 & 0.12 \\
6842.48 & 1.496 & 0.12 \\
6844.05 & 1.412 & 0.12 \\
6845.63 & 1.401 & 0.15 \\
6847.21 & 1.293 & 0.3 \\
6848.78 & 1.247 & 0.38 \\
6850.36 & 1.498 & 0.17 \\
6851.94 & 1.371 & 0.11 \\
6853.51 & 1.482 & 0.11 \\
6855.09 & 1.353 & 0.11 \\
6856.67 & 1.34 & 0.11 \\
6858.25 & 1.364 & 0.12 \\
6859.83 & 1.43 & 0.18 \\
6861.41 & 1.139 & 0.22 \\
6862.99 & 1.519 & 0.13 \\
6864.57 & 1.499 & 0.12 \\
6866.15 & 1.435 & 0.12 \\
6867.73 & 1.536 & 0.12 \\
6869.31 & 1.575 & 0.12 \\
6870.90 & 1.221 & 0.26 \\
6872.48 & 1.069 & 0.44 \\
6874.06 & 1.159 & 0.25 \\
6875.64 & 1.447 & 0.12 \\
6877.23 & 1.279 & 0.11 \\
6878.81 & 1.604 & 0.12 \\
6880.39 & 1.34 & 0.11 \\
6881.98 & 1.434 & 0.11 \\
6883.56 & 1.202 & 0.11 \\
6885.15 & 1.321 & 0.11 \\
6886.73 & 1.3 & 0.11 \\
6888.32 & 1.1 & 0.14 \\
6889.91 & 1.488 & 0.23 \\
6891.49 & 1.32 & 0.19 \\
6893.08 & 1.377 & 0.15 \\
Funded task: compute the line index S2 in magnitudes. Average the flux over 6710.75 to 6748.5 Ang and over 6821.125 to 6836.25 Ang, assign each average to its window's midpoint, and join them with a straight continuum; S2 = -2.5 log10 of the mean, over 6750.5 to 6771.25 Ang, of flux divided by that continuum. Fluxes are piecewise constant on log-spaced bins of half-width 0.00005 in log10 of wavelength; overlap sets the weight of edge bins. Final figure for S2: 0.228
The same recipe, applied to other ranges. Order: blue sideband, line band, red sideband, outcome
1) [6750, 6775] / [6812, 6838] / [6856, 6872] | 0.008 mag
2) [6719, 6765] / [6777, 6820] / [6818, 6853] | 0.020 mag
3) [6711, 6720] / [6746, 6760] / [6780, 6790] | 0.310 mag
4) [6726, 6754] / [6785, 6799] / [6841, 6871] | 0.112 mag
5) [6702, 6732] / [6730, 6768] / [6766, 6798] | 0.103 mag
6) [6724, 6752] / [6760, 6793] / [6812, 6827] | 0.099 mag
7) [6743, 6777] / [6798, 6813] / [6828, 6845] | -0.090 mag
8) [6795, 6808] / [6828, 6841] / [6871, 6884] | 0.011 mag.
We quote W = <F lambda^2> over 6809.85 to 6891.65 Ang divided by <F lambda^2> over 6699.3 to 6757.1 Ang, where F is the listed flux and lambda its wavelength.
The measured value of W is 0.86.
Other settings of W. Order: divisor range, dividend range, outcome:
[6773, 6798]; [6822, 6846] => 1.00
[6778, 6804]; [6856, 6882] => 0.97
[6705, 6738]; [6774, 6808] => 0.77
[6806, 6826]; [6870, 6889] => 0.92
